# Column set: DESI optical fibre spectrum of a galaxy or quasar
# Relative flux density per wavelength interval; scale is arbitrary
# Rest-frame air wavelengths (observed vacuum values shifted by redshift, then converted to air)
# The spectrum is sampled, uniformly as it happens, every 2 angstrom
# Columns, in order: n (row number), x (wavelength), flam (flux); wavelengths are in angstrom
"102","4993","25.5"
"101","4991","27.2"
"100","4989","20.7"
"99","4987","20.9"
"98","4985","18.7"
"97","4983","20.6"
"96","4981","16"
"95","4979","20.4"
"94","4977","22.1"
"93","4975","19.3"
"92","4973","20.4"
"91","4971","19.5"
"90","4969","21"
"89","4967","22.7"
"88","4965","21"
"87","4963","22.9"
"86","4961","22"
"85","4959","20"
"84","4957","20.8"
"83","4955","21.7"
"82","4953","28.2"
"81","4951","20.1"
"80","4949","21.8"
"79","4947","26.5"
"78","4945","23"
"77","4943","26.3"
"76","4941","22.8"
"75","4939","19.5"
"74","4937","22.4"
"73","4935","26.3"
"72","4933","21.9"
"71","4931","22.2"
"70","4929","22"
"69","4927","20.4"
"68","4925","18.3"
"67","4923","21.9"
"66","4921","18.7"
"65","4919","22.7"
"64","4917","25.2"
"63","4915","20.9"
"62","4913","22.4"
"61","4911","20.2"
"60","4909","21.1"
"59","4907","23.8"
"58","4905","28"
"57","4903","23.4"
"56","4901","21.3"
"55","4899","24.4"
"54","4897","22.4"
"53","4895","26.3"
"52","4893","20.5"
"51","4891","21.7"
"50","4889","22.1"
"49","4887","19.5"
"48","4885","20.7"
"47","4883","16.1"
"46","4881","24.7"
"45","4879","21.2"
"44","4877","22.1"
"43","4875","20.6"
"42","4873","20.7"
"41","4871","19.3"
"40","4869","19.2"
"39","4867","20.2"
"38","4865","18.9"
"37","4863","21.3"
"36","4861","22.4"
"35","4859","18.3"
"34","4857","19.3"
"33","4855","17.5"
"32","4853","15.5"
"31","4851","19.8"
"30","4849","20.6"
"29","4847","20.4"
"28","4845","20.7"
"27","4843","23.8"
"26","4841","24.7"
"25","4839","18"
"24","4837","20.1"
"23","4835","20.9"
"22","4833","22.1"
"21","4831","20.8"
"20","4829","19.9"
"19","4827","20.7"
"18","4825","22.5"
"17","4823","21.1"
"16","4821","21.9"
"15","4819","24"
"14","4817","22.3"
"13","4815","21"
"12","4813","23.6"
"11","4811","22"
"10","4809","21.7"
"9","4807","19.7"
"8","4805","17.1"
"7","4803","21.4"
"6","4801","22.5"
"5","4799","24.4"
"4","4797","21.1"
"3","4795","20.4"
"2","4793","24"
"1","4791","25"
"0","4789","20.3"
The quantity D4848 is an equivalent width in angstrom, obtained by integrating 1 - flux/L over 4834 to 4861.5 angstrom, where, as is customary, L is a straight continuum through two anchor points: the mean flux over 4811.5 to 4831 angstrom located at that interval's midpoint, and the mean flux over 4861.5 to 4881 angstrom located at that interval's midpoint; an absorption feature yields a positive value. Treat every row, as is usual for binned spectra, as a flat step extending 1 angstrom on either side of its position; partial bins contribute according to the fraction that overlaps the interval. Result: 1.4 angstrom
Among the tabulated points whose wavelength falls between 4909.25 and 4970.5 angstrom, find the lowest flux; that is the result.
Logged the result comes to 18.3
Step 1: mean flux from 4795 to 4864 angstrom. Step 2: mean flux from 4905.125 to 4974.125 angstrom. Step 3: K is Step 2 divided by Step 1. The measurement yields 1.1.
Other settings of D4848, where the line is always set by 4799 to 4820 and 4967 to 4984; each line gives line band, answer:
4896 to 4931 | -2.55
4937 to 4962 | -2.93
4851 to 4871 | 1.85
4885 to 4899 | -0.86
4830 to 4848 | 0.09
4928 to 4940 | -1.12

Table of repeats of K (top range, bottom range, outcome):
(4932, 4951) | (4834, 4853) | 1.12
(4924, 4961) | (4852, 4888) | 1.13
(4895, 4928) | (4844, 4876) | 1.13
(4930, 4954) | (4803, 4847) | 1.10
